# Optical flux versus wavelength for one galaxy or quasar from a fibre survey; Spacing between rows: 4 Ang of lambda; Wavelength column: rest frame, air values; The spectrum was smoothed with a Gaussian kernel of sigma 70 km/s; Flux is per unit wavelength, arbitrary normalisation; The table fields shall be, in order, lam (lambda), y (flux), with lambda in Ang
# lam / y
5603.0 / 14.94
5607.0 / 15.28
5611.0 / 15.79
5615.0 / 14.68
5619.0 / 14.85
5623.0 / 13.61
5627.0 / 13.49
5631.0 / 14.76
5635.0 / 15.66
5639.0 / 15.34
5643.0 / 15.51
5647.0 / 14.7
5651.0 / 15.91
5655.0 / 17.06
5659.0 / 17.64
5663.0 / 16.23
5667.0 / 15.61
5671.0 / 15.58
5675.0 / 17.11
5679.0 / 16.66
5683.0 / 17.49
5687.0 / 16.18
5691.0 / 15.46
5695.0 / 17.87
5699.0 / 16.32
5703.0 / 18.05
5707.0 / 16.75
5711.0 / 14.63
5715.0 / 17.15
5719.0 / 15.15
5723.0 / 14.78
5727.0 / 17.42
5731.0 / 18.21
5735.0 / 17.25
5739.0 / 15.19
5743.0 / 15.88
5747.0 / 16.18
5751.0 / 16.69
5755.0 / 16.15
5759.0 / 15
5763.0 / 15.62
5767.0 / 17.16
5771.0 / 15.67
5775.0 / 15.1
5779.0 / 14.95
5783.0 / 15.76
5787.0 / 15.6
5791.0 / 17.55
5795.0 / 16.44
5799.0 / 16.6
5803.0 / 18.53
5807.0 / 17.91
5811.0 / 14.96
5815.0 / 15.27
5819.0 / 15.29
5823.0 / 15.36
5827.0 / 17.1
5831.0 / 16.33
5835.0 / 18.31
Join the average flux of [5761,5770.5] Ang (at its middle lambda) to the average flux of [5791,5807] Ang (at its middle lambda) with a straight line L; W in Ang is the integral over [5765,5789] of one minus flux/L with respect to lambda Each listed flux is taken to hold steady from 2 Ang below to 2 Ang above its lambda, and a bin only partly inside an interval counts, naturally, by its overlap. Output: 1.3 Ang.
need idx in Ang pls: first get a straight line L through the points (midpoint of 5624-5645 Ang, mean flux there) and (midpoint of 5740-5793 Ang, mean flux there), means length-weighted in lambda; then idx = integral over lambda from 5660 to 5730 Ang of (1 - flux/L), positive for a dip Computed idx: -4.8 Ang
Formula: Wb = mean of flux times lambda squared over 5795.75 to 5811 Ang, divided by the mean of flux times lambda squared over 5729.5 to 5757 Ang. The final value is 1.1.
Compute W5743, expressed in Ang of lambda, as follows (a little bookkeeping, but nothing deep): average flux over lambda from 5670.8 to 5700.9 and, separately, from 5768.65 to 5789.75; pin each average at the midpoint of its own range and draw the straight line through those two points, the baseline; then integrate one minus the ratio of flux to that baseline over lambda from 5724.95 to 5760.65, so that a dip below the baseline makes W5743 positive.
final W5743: -1.1 Ang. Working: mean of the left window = 16.6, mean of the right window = 15.5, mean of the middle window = 16.5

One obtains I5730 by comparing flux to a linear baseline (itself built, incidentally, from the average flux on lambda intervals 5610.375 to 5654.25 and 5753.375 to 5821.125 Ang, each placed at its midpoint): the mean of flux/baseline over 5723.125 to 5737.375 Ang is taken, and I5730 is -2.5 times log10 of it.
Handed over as -0.10 mag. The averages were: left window 15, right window 16.1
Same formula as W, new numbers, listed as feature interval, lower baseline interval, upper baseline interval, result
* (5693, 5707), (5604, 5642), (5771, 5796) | -1.8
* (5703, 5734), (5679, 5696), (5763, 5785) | -0.2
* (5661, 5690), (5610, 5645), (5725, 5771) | -1.7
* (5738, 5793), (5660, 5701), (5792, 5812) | 3.1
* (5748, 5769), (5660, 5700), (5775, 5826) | 0.2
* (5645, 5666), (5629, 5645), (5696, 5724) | -1.0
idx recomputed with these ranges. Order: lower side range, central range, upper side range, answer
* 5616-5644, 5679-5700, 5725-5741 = -0.8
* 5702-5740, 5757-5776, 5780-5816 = 0.9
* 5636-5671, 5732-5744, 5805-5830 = -0.2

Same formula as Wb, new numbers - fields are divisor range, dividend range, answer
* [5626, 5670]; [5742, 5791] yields 1.06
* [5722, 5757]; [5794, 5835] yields 1.03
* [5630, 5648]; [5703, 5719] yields 1.10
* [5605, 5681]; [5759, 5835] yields 1.10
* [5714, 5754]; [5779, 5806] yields 1.04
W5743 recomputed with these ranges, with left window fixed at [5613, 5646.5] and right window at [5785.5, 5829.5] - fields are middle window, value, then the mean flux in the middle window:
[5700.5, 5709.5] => -1.0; 17.2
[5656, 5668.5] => -1.3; 16.6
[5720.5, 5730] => -0.4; 16.3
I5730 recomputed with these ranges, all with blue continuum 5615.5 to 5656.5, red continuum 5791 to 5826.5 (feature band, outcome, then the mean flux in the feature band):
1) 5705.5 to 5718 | -0.03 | 16.1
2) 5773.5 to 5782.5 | 0.07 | 15.1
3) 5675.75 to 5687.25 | -0.10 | 16.9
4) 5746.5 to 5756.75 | -0.03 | 16.4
